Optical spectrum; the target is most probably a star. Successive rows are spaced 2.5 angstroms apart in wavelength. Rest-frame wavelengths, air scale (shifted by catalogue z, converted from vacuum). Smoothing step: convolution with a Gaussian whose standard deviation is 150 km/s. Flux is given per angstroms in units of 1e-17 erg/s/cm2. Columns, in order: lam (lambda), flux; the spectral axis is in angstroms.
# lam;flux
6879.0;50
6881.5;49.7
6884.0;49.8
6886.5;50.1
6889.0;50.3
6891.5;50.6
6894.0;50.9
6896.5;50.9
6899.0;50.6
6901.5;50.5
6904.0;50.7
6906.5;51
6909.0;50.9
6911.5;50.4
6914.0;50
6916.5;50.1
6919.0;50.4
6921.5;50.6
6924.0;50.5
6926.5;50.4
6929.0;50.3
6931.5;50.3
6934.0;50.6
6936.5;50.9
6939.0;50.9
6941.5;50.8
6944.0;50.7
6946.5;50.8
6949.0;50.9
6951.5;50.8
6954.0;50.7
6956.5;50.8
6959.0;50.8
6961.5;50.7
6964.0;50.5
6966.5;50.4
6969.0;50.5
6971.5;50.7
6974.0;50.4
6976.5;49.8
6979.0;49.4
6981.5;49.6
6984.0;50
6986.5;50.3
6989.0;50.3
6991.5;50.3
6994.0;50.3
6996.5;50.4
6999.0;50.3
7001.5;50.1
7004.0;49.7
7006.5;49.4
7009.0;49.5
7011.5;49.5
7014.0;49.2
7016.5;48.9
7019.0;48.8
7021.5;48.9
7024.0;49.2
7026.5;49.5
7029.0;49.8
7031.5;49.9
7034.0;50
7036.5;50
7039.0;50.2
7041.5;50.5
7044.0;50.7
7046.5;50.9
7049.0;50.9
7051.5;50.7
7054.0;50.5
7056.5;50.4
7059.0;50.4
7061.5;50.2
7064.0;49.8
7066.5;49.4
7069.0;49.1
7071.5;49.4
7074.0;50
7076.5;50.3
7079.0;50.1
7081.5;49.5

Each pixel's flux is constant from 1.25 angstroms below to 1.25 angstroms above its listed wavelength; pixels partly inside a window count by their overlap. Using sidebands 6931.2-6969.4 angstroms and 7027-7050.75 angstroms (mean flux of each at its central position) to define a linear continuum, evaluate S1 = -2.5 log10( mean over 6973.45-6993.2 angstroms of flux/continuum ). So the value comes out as 0.01 mag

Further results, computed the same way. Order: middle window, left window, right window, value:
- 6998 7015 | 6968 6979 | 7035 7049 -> 0.015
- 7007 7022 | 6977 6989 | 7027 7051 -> 0.021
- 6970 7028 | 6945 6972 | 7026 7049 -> 0.015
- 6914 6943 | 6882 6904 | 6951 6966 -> 0.002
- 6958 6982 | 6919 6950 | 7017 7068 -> 0.003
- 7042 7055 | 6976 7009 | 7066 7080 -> -0.020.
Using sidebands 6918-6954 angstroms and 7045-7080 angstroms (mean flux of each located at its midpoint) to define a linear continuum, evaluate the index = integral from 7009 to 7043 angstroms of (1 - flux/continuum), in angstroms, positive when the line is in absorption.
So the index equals 0.49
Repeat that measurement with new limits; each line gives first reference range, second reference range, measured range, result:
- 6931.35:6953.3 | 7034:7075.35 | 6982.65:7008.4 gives 0.20 angstroms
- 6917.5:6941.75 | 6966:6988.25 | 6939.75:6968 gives -0.22 angstroms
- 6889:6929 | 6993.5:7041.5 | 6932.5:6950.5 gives -0.18 angstroms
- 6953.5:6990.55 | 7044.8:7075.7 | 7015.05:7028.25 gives 0.30 angstroms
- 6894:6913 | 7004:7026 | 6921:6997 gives -0.75 angstroms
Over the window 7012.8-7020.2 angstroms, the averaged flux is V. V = 49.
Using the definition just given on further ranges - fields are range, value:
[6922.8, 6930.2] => 50.4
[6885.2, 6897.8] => 50.6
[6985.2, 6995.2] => 50.3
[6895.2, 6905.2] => 50.7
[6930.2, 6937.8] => 50.6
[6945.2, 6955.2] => 50.8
